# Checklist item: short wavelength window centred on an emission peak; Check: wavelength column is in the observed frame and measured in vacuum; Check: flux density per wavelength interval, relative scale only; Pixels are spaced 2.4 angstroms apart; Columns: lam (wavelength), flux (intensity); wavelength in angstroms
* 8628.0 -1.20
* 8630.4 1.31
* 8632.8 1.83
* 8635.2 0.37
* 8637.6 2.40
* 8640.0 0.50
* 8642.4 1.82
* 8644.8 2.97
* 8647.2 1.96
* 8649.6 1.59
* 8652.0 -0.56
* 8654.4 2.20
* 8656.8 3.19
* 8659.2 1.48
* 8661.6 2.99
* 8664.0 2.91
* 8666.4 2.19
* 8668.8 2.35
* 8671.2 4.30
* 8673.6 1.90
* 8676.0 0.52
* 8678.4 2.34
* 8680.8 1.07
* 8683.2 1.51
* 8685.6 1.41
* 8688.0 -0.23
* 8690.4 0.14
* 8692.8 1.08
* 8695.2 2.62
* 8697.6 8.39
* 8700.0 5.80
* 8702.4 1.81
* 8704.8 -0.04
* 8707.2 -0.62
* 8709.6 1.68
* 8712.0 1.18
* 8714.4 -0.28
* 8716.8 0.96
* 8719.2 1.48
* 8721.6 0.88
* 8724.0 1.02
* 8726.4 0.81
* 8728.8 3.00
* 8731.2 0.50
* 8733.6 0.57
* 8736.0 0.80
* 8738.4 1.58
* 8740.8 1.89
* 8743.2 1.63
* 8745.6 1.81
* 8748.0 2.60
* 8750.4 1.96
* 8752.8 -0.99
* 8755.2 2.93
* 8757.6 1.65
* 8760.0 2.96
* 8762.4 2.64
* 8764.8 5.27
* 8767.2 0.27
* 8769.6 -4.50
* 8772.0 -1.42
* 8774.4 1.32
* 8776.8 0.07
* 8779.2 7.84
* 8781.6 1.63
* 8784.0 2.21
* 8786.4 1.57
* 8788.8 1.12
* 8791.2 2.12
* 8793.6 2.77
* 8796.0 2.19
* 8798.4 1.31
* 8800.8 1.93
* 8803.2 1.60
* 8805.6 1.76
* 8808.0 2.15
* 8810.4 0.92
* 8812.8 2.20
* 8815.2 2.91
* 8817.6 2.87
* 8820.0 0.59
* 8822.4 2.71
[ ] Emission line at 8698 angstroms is H-gamma 4340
